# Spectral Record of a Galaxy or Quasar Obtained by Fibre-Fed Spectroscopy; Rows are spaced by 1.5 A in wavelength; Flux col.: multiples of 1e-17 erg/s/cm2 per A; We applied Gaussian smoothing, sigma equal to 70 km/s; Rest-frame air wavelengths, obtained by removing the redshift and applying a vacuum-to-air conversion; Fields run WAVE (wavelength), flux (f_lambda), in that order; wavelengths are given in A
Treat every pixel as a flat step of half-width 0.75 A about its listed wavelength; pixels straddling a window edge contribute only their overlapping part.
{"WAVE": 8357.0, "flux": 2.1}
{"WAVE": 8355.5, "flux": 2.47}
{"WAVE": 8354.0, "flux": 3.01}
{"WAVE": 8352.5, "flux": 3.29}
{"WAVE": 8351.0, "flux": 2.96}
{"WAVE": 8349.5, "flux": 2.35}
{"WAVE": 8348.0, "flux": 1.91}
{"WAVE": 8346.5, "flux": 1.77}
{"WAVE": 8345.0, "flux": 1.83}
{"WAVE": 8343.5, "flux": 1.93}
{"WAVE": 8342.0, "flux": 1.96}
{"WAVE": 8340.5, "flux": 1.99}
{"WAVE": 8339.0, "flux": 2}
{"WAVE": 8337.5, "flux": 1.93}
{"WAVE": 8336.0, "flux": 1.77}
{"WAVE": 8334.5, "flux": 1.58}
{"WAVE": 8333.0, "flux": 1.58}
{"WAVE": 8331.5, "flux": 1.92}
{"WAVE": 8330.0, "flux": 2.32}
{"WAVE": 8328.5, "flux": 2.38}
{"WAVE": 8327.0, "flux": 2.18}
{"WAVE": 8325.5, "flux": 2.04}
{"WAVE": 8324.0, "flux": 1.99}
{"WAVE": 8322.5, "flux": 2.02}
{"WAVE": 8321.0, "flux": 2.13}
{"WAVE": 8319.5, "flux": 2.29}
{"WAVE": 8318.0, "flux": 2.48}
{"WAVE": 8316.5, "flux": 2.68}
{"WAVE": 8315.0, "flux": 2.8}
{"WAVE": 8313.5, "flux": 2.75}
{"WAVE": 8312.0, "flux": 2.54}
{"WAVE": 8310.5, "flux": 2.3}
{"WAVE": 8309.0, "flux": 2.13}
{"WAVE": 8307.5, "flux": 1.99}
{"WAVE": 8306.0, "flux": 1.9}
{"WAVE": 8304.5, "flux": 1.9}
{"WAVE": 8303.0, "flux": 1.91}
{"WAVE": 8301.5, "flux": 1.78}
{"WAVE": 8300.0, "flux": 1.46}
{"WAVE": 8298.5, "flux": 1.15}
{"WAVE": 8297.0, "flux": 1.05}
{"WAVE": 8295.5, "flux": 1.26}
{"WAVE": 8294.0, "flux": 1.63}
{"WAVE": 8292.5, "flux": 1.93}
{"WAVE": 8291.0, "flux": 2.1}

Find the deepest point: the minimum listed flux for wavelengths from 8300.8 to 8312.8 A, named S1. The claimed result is 1.78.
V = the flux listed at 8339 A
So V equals 2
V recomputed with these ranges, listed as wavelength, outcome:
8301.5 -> 1.78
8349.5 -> 2.35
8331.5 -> 1.92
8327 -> 2.18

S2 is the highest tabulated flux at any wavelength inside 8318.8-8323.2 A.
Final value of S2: 2.29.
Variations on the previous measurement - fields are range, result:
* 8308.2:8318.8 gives 2.8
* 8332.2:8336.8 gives 1.77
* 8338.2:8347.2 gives 2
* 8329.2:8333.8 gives 2.32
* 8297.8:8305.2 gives 1.91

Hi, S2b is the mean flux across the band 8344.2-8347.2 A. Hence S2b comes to 1.8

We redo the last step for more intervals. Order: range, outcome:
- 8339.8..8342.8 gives 1.97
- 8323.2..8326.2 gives 2.01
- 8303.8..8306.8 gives 1.9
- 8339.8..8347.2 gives 1.9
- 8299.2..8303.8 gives 1.71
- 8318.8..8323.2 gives 2.15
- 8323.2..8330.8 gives 2.18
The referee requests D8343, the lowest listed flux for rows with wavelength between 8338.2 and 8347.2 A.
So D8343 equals 1.77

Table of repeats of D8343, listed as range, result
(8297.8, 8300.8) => 1.15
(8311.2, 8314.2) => 2.54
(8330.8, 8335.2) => 1.58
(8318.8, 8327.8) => 1.99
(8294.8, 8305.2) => 1.05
